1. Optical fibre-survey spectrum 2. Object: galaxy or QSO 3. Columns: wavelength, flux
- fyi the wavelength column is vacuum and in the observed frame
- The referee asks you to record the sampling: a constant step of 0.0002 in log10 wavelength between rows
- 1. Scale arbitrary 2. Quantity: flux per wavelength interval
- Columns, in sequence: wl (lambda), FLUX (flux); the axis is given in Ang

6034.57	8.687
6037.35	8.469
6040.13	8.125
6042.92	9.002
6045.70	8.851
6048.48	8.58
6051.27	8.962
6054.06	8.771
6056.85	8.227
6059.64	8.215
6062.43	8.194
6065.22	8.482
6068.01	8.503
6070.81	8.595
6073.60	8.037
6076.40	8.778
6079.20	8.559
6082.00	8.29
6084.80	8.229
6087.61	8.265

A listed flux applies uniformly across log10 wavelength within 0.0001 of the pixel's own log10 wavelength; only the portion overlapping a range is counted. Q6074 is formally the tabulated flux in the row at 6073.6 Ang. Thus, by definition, 8.037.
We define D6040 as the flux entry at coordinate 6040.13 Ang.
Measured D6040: 8.125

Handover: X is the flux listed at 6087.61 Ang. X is 8.265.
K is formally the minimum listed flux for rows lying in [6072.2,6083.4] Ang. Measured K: 8.037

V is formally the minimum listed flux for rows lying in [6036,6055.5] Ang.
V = 8.125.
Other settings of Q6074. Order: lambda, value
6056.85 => 8.227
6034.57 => 8.687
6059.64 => 8.215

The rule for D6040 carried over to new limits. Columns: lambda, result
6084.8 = 8.229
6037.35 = 8.469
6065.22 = 8.482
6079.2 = 8.559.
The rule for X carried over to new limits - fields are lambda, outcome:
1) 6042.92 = 9.002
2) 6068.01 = 8.503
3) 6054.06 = 8.771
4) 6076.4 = 8.778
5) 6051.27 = 8.962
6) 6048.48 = 8.58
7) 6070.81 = 8.595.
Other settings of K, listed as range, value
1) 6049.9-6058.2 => 8.227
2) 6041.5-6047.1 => 8.851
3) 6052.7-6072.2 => 8.194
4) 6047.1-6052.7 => 8.58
